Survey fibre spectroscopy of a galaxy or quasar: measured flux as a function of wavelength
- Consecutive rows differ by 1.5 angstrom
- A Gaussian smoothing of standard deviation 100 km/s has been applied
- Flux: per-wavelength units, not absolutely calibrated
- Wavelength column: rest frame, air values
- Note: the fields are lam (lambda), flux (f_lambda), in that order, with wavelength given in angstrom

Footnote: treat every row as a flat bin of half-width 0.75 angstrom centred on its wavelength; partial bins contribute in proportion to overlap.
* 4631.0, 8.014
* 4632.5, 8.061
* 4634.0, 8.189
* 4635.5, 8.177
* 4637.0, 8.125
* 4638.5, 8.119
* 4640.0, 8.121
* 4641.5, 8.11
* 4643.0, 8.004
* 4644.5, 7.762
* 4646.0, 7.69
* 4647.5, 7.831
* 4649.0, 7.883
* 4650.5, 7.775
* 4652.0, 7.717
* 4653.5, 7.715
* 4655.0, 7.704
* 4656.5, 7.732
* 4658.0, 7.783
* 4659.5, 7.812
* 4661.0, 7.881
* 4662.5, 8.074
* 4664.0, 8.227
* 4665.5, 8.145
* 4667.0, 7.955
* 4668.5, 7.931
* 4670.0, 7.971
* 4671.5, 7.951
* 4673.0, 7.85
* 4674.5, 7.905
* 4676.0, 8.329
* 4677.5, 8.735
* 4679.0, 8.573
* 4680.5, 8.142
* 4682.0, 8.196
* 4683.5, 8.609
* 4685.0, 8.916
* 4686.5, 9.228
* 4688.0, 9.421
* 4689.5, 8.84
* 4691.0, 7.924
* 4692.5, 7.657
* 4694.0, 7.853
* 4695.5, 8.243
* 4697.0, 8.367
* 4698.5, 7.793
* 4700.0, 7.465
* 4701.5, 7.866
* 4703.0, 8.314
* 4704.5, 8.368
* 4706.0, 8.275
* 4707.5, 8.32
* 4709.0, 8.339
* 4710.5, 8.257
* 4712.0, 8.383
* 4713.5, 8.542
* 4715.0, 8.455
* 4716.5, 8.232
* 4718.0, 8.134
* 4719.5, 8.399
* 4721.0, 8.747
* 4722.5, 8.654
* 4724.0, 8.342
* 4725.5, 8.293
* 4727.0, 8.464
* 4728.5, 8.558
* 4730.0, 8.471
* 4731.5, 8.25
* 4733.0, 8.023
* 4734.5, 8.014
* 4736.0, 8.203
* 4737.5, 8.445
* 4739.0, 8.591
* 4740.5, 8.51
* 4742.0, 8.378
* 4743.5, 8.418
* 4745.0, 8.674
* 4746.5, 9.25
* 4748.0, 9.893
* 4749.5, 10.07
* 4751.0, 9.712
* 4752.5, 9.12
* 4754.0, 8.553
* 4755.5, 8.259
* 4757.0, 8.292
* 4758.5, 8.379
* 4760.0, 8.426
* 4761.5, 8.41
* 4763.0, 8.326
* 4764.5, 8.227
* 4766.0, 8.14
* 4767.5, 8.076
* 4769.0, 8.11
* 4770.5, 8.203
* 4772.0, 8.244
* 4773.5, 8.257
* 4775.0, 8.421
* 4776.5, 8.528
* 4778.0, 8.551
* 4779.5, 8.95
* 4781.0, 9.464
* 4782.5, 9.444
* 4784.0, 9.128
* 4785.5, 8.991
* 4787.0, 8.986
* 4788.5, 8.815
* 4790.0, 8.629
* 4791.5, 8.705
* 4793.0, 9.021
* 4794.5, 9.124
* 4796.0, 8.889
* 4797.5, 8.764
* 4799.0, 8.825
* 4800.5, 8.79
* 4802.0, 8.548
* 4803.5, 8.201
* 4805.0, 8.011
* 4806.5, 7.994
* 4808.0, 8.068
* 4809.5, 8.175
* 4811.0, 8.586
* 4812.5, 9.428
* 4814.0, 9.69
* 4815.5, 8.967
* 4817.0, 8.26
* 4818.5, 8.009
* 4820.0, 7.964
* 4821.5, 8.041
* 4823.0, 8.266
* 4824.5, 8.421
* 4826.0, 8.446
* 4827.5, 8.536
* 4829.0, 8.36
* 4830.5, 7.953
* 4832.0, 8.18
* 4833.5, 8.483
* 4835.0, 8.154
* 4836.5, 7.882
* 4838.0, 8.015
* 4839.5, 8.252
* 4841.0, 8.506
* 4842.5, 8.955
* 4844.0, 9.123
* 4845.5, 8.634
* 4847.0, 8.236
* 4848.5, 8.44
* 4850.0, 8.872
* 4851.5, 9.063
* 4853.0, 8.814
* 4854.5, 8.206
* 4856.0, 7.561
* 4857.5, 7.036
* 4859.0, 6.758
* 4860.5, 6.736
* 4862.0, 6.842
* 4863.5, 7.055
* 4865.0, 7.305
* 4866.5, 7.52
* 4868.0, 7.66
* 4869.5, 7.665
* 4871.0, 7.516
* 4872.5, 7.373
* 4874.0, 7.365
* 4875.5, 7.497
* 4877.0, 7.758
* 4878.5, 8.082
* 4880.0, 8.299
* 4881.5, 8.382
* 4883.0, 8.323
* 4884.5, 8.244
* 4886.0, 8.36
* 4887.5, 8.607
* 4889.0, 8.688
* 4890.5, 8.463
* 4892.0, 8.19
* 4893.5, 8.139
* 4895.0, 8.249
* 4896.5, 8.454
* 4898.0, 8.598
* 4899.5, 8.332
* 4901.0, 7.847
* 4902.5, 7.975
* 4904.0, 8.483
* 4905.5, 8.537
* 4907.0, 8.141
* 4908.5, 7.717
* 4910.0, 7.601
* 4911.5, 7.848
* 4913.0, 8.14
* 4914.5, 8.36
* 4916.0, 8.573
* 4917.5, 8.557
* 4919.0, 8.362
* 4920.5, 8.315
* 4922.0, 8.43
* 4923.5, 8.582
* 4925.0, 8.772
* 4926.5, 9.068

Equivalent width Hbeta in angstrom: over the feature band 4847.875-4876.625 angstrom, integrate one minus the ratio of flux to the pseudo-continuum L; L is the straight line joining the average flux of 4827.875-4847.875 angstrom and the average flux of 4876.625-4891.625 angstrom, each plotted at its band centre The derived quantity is 2.4 angstrom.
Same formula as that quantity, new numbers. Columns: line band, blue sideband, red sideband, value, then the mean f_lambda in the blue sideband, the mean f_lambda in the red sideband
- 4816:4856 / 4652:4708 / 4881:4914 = -0.77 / 8.16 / 8.24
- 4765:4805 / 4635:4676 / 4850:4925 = -3.43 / 7.93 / 8.03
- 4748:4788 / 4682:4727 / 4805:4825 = -1.37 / 8.35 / 8.44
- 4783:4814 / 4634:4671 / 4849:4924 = -2.80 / 7.93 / 8.03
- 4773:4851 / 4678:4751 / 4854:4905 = -4.48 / 8.46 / 7.87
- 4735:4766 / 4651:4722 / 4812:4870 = -1.92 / 8.2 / 8.16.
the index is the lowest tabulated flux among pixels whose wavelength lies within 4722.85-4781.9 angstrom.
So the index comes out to 8.014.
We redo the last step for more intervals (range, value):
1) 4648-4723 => 7.465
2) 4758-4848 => 7.882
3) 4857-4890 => 6.736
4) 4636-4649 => 7.69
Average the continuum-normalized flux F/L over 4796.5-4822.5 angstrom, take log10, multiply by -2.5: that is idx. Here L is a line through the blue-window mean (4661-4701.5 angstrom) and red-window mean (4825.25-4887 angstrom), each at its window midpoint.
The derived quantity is -0.06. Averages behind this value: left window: 8.23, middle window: 8.49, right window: 8.01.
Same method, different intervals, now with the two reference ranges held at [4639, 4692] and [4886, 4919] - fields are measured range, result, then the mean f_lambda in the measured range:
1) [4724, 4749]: -0.05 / 8.54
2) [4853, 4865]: 0.13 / 7.28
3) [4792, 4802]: -0.08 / 8.87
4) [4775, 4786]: -0.10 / 8.97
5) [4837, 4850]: -0.04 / 8.53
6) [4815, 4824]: 0.00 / 8.24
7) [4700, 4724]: -0.02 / 8.32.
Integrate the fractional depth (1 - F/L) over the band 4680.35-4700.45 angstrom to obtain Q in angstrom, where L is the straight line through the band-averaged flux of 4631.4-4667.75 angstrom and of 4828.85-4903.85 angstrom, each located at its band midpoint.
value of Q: -1.0 angstrom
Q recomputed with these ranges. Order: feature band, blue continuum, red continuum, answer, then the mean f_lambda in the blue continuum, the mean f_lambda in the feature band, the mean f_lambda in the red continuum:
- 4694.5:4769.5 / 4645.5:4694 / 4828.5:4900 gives -3.09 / 8.13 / 8.44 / 8.06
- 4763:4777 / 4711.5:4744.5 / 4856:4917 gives 0.03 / 8.39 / 8.24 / 7.92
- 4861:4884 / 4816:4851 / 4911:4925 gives 2.01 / 8.36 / 7.64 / 8.38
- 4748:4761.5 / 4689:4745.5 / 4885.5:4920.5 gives -0.98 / 8.29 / 8.88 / 8.27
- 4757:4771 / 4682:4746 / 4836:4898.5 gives 0.00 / 8.36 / 8.26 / 8.04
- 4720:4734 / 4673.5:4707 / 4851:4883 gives -0.41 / 8.32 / 8.41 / 7.65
